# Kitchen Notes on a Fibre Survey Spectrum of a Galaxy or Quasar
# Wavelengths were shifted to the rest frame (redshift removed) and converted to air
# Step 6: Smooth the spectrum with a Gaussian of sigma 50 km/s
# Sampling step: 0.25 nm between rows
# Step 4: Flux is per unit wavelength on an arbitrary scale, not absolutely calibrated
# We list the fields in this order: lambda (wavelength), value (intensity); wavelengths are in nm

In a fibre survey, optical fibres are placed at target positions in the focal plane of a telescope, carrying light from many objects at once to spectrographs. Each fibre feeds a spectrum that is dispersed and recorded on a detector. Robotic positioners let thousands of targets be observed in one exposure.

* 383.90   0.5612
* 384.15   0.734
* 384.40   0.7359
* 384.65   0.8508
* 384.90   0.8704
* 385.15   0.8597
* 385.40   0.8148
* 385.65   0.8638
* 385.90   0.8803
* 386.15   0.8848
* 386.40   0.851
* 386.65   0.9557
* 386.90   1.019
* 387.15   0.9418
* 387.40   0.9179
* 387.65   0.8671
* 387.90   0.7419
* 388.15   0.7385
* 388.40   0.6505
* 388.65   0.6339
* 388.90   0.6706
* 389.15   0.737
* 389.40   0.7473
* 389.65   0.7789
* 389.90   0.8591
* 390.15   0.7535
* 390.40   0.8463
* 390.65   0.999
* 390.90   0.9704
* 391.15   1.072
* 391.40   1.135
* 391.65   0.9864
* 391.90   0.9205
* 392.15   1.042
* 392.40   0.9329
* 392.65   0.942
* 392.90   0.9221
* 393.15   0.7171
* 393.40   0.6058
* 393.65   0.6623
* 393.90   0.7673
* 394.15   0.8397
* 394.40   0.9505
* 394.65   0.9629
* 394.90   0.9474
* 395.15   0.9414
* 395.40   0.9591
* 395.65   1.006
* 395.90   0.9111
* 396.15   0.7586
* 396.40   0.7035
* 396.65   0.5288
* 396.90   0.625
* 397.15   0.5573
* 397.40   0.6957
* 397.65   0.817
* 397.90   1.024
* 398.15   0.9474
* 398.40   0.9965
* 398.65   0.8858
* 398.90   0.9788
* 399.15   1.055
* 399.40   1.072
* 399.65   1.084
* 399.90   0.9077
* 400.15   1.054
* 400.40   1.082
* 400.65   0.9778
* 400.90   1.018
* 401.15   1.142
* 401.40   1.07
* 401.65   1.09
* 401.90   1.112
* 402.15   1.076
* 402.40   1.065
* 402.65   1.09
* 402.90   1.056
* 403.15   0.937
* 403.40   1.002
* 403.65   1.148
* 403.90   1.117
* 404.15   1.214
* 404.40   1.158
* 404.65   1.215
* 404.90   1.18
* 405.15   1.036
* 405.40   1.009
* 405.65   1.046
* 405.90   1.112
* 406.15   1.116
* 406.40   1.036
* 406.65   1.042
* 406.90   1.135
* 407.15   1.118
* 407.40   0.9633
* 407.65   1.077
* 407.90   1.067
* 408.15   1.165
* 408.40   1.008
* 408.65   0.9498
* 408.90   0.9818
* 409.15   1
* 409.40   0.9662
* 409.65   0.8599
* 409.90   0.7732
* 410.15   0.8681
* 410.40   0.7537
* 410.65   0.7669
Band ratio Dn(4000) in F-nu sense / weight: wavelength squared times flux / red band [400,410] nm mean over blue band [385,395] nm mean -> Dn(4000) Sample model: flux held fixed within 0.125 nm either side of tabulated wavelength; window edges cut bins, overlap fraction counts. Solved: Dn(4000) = 1.33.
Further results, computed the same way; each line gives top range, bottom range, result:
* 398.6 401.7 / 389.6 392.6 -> 1.14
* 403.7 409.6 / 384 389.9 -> 1.45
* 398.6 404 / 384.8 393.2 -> 1.28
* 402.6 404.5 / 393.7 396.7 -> 1.32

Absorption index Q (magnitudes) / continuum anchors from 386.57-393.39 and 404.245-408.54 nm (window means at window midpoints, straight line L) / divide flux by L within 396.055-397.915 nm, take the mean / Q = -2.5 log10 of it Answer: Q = 0.35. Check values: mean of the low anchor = 0.865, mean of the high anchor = 1.09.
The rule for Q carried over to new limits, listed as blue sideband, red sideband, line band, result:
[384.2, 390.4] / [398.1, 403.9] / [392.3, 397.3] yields 0.16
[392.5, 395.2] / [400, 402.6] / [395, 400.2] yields 0.09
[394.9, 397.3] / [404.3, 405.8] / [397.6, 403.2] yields -0.10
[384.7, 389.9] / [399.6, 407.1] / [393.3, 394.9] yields 0.15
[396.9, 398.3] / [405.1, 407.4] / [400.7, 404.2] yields -0.14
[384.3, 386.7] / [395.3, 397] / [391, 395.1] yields -0.12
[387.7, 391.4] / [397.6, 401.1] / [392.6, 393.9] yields 0.16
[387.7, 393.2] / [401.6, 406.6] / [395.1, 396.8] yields 0.16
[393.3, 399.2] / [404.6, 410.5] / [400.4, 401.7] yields -0.16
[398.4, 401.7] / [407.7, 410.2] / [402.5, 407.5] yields -0.09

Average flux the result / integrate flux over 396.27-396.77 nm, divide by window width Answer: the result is 0.618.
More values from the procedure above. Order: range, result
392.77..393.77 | 0.728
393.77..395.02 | 0.892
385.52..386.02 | 0.871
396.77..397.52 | 0.625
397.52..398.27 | 0.928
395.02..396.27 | 0.916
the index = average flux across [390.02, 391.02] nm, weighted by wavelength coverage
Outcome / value 0.892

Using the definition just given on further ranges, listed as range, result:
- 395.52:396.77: 0.783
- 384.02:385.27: 0.809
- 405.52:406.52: 1.08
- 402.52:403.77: 1.05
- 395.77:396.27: 0.837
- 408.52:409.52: 0.975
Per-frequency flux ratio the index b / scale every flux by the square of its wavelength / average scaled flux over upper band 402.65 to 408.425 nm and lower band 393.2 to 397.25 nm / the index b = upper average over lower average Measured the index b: 1.4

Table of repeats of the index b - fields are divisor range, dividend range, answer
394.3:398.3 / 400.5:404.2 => 1.33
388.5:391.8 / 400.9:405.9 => 1.36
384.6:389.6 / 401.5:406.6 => 1.44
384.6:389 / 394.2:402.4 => 1.19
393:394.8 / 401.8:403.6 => 1.39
